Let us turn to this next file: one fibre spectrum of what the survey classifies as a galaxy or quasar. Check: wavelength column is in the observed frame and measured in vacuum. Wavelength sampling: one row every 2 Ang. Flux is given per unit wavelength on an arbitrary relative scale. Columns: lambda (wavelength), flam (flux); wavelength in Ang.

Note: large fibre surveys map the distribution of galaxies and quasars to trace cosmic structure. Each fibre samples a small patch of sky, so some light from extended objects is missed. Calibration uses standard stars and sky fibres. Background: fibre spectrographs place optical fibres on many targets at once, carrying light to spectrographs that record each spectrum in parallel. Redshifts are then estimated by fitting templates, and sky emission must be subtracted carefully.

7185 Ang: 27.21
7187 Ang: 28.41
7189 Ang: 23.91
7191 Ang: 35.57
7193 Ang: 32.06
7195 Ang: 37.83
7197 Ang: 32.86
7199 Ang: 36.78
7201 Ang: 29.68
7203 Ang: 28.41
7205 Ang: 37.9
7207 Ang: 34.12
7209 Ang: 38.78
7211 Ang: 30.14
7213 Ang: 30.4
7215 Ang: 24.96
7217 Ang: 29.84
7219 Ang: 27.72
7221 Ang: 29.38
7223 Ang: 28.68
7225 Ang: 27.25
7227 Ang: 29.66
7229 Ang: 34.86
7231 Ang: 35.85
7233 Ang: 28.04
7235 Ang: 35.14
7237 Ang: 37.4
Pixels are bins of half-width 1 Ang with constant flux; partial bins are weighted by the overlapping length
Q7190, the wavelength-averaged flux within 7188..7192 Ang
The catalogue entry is 29.7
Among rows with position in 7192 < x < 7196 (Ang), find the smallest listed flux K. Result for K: 32.06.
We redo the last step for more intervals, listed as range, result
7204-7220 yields 24.96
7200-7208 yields 28.41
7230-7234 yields 28.04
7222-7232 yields 27.25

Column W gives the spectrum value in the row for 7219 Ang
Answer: 27.72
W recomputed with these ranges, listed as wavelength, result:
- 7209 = 38.78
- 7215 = 24.96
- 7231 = 35.85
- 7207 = 34.12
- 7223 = 28.68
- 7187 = 28.41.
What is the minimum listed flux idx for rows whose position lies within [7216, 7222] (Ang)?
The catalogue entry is 27.72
